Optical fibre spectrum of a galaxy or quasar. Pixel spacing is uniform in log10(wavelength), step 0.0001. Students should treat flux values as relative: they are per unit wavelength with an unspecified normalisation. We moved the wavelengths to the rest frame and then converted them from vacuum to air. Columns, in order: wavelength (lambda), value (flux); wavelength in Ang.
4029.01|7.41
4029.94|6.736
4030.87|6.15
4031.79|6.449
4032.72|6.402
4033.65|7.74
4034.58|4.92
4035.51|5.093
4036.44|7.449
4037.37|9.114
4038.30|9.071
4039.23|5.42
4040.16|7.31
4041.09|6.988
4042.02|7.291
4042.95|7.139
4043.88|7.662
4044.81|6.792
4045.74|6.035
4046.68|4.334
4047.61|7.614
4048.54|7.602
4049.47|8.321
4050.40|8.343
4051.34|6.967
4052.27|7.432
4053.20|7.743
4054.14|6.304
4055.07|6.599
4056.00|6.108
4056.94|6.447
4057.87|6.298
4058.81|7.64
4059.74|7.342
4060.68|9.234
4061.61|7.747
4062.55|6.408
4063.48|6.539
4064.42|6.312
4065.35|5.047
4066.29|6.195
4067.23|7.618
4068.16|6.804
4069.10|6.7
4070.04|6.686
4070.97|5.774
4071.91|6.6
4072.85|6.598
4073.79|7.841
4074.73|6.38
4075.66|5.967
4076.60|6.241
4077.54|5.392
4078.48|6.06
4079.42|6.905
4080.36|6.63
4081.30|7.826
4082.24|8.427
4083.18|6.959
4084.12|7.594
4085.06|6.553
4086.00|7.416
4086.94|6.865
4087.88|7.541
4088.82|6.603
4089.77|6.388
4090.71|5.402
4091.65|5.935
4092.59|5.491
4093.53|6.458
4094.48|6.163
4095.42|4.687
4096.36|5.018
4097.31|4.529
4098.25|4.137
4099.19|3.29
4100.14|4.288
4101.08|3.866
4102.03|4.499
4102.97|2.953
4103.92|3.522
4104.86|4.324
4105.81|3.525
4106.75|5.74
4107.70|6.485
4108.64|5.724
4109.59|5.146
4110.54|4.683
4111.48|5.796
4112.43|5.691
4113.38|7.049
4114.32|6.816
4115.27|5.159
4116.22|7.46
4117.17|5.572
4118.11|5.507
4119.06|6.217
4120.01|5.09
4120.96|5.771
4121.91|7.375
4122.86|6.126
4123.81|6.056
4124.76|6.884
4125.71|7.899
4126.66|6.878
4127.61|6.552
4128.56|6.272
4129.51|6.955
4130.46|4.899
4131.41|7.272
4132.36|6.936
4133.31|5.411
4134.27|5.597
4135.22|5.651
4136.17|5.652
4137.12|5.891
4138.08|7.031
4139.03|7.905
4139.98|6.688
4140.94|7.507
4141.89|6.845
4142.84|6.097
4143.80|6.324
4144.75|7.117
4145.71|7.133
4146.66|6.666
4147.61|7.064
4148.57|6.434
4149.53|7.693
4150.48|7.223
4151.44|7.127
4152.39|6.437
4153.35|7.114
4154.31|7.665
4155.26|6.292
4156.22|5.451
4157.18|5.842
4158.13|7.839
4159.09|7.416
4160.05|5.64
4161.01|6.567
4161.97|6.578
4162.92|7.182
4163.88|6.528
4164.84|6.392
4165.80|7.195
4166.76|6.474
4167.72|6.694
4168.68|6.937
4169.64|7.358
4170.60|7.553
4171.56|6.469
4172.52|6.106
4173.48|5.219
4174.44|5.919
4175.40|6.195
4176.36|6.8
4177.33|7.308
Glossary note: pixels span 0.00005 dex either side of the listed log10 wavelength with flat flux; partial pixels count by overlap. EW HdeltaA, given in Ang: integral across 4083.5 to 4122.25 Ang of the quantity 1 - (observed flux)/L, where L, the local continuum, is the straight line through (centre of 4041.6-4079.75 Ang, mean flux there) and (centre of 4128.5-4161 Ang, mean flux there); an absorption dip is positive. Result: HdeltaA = 6.6 Ang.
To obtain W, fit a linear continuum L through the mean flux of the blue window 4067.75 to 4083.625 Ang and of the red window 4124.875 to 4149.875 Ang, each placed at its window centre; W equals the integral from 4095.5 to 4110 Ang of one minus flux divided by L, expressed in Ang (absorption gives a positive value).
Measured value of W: 4.8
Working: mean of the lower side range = 6.69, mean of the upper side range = 6.63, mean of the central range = 4.47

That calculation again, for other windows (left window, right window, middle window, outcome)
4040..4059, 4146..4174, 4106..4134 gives 2.7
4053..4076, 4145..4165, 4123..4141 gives 0.8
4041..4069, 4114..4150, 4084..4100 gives 2.2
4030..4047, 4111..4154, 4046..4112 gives 4.5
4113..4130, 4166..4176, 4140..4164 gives -1.2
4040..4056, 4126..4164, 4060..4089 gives 0.5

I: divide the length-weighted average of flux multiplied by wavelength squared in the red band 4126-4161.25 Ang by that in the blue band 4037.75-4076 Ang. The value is 1.0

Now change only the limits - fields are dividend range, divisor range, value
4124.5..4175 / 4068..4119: 1.16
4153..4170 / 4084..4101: 1.22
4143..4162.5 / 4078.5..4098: 1.09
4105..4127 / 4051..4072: 0.90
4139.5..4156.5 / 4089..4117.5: 1.34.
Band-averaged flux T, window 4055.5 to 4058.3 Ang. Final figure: 6.29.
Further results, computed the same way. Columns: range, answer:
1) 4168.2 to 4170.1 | 7.14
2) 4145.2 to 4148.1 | 6.95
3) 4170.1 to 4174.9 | 6.26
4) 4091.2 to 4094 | 5.97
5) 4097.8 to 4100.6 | 3.9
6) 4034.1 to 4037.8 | 6.62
